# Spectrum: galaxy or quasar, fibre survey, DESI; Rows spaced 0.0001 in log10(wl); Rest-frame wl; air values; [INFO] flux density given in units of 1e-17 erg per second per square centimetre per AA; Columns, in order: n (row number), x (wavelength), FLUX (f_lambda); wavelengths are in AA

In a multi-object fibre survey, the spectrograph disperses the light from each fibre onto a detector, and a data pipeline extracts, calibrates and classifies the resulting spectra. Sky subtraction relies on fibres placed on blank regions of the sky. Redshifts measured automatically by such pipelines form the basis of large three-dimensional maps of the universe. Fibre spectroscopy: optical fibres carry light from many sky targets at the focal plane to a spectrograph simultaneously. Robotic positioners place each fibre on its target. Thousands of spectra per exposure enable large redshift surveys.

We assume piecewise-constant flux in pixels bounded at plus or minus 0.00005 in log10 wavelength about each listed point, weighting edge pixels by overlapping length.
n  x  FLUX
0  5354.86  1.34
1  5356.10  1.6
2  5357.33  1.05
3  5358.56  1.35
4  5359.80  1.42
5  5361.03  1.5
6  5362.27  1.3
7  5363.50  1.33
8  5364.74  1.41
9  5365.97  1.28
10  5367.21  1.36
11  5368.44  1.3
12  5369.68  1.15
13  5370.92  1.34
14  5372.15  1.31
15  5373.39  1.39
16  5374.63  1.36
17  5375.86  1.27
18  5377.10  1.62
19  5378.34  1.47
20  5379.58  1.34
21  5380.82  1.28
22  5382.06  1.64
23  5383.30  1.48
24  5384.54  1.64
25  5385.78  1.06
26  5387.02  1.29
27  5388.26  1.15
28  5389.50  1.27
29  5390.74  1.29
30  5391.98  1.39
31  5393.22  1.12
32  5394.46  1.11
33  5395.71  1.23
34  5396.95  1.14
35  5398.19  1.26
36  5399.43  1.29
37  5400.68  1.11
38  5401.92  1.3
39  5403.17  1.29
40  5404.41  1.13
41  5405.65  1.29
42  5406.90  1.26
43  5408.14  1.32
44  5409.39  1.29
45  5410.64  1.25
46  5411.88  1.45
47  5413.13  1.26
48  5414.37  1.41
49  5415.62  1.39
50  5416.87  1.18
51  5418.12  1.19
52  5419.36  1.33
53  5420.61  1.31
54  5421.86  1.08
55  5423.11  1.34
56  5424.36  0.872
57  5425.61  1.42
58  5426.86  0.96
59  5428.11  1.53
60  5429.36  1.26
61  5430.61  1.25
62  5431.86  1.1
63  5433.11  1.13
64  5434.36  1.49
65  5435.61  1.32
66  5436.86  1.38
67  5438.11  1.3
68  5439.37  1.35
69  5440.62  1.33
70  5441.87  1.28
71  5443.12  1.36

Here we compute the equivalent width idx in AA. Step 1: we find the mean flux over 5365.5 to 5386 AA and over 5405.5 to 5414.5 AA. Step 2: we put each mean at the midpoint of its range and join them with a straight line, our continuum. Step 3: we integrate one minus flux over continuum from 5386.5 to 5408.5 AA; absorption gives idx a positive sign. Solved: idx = 1.7 AA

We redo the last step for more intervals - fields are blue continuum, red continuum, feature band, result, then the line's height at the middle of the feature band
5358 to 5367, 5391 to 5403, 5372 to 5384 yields -1.1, 1.3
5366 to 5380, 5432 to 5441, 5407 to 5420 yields 0.2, 1.33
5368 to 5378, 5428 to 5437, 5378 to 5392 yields -0.2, 1.34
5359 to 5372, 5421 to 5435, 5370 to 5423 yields -0.7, 1.28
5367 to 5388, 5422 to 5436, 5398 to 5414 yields 0.3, 1.29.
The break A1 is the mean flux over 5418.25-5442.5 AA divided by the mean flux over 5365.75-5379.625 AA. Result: 0.94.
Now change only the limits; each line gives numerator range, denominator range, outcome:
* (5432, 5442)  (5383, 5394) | 1.02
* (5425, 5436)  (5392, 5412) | 1.03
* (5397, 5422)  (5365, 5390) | 0.94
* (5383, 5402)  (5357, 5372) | 0.95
